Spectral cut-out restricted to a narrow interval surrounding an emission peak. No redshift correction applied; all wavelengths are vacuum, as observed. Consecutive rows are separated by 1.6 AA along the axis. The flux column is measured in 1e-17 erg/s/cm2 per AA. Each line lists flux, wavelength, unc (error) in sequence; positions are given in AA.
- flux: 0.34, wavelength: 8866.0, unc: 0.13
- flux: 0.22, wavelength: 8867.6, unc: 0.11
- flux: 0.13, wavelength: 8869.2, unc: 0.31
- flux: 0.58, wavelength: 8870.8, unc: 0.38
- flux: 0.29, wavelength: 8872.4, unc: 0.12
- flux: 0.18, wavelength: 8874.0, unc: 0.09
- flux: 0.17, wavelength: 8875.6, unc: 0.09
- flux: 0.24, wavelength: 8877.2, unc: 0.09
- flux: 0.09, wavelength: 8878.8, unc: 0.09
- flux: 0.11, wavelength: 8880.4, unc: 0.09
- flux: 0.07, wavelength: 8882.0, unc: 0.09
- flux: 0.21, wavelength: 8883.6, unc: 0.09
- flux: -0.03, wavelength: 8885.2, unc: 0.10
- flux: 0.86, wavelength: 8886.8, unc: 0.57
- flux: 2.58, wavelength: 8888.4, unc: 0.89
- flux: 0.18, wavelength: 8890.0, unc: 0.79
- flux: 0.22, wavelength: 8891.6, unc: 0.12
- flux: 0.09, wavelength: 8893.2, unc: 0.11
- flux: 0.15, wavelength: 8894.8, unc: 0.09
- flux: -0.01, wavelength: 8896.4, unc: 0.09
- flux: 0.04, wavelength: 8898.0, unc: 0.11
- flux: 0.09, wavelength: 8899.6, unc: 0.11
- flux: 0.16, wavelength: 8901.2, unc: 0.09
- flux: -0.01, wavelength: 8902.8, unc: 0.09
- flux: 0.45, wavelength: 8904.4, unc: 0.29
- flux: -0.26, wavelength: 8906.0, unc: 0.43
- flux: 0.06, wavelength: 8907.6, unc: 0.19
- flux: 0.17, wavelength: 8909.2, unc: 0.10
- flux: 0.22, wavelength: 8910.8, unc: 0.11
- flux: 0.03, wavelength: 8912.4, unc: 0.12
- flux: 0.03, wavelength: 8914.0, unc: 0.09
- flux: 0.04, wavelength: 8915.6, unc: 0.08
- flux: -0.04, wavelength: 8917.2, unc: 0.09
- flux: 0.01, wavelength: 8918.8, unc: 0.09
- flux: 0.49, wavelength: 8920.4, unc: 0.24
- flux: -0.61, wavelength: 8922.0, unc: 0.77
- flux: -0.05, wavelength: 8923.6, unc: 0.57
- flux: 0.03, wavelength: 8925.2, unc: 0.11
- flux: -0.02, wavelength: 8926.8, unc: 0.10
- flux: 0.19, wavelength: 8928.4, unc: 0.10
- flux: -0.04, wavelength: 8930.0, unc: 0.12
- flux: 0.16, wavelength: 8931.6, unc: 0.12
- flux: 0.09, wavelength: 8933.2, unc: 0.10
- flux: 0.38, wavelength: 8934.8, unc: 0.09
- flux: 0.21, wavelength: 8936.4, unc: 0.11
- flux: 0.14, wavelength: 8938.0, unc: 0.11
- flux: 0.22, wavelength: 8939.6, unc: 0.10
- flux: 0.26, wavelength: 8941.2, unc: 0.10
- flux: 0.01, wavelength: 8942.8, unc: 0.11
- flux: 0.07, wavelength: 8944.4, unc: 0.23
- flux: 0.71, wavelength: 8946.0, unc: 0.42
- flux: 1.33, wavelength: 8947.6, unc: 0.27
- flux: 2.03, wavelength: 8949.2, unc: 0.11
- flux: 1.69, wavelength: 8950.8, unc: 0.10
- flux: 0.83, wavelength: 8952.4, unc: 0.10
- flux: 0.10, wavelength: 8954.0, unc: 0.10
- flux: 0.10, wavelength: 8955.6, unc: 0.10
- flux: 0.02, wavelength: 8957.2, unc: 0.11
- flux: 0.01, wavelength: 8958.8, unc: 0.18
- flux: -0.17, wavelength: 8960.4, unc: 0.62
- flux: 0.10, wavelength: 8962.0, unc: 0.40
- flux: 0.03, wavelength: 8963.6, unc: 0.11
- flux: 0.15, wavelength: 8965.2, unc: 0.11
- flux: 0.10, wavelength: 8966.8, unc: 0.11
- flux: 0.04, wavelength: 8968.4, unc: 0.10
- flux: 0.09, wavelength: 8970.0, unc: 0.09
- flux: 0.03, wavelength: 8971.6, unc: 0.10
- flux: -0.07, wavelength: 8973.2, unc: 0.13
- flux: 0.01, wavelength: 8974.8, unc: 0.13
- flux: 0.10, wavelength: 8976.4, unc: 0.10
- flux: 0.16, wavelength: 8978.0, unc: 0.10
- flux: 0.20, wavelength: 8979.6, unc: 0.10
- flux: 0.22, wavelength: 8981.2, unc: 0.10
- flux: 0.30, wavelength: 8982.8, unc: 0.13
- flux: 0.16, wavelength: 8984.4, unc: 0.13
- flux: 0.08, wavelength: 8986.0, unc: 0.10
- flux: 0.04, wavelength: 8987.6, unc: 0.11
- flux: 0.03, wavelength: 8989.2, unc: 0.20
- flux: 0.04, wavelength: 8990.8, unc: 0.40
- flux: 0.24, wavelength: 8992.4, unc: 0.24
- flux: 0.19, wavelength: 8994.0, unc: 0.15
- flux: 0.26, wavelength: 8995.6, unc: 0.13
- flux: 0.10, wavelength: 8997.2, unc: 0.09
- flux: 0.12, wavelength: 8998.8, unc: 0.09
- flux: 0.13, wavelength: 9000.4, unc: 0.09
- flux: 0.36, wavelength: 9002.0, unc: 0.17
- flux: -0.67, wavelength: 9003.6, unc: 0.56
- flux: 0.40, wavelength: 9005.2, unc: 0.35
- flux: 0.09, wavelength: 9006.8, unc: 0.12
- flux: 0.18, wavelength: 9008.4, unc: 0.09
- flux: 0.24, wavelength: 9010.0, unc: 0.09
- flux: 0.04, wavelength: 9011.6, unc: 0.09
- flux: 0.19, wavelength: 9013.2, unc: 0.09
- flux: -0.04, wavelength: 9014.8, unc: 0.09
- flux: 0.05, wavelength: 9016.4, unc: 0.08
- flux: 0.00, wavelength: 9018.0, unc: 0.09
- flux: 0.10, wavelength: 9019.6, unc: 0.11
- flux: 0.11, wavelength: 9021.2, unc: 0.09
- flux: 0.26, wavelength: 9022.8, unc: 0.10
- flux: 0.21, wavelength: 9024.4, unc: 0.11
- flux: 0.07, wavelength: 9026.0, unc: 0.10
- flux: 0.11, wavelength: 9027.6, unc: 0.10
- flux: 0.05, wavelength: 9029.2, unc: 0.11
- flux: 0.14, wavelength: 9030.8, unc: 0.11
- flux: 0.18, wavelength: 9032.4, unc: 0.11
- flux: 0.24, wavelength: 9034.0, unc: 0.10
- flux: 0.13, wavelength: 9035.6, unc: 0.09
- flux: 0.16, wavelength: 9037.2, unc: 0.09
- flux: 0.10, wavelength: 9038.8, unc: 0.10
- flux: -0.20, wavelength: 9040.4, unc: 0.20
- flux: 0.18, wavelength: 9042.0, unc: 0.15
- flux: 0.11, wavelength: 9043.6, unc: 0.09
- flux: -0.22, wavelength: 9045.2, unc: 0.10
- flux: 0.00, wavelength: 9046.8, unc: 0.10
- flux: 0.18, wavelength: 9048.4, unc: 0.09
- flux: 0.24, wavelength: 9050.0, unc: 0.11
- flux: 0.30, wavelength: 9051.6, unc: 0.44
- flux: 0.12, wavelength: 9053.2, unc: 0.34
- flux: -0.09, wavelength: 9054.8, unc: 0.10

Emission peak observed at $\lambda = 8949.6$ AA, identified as [O III] 5007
